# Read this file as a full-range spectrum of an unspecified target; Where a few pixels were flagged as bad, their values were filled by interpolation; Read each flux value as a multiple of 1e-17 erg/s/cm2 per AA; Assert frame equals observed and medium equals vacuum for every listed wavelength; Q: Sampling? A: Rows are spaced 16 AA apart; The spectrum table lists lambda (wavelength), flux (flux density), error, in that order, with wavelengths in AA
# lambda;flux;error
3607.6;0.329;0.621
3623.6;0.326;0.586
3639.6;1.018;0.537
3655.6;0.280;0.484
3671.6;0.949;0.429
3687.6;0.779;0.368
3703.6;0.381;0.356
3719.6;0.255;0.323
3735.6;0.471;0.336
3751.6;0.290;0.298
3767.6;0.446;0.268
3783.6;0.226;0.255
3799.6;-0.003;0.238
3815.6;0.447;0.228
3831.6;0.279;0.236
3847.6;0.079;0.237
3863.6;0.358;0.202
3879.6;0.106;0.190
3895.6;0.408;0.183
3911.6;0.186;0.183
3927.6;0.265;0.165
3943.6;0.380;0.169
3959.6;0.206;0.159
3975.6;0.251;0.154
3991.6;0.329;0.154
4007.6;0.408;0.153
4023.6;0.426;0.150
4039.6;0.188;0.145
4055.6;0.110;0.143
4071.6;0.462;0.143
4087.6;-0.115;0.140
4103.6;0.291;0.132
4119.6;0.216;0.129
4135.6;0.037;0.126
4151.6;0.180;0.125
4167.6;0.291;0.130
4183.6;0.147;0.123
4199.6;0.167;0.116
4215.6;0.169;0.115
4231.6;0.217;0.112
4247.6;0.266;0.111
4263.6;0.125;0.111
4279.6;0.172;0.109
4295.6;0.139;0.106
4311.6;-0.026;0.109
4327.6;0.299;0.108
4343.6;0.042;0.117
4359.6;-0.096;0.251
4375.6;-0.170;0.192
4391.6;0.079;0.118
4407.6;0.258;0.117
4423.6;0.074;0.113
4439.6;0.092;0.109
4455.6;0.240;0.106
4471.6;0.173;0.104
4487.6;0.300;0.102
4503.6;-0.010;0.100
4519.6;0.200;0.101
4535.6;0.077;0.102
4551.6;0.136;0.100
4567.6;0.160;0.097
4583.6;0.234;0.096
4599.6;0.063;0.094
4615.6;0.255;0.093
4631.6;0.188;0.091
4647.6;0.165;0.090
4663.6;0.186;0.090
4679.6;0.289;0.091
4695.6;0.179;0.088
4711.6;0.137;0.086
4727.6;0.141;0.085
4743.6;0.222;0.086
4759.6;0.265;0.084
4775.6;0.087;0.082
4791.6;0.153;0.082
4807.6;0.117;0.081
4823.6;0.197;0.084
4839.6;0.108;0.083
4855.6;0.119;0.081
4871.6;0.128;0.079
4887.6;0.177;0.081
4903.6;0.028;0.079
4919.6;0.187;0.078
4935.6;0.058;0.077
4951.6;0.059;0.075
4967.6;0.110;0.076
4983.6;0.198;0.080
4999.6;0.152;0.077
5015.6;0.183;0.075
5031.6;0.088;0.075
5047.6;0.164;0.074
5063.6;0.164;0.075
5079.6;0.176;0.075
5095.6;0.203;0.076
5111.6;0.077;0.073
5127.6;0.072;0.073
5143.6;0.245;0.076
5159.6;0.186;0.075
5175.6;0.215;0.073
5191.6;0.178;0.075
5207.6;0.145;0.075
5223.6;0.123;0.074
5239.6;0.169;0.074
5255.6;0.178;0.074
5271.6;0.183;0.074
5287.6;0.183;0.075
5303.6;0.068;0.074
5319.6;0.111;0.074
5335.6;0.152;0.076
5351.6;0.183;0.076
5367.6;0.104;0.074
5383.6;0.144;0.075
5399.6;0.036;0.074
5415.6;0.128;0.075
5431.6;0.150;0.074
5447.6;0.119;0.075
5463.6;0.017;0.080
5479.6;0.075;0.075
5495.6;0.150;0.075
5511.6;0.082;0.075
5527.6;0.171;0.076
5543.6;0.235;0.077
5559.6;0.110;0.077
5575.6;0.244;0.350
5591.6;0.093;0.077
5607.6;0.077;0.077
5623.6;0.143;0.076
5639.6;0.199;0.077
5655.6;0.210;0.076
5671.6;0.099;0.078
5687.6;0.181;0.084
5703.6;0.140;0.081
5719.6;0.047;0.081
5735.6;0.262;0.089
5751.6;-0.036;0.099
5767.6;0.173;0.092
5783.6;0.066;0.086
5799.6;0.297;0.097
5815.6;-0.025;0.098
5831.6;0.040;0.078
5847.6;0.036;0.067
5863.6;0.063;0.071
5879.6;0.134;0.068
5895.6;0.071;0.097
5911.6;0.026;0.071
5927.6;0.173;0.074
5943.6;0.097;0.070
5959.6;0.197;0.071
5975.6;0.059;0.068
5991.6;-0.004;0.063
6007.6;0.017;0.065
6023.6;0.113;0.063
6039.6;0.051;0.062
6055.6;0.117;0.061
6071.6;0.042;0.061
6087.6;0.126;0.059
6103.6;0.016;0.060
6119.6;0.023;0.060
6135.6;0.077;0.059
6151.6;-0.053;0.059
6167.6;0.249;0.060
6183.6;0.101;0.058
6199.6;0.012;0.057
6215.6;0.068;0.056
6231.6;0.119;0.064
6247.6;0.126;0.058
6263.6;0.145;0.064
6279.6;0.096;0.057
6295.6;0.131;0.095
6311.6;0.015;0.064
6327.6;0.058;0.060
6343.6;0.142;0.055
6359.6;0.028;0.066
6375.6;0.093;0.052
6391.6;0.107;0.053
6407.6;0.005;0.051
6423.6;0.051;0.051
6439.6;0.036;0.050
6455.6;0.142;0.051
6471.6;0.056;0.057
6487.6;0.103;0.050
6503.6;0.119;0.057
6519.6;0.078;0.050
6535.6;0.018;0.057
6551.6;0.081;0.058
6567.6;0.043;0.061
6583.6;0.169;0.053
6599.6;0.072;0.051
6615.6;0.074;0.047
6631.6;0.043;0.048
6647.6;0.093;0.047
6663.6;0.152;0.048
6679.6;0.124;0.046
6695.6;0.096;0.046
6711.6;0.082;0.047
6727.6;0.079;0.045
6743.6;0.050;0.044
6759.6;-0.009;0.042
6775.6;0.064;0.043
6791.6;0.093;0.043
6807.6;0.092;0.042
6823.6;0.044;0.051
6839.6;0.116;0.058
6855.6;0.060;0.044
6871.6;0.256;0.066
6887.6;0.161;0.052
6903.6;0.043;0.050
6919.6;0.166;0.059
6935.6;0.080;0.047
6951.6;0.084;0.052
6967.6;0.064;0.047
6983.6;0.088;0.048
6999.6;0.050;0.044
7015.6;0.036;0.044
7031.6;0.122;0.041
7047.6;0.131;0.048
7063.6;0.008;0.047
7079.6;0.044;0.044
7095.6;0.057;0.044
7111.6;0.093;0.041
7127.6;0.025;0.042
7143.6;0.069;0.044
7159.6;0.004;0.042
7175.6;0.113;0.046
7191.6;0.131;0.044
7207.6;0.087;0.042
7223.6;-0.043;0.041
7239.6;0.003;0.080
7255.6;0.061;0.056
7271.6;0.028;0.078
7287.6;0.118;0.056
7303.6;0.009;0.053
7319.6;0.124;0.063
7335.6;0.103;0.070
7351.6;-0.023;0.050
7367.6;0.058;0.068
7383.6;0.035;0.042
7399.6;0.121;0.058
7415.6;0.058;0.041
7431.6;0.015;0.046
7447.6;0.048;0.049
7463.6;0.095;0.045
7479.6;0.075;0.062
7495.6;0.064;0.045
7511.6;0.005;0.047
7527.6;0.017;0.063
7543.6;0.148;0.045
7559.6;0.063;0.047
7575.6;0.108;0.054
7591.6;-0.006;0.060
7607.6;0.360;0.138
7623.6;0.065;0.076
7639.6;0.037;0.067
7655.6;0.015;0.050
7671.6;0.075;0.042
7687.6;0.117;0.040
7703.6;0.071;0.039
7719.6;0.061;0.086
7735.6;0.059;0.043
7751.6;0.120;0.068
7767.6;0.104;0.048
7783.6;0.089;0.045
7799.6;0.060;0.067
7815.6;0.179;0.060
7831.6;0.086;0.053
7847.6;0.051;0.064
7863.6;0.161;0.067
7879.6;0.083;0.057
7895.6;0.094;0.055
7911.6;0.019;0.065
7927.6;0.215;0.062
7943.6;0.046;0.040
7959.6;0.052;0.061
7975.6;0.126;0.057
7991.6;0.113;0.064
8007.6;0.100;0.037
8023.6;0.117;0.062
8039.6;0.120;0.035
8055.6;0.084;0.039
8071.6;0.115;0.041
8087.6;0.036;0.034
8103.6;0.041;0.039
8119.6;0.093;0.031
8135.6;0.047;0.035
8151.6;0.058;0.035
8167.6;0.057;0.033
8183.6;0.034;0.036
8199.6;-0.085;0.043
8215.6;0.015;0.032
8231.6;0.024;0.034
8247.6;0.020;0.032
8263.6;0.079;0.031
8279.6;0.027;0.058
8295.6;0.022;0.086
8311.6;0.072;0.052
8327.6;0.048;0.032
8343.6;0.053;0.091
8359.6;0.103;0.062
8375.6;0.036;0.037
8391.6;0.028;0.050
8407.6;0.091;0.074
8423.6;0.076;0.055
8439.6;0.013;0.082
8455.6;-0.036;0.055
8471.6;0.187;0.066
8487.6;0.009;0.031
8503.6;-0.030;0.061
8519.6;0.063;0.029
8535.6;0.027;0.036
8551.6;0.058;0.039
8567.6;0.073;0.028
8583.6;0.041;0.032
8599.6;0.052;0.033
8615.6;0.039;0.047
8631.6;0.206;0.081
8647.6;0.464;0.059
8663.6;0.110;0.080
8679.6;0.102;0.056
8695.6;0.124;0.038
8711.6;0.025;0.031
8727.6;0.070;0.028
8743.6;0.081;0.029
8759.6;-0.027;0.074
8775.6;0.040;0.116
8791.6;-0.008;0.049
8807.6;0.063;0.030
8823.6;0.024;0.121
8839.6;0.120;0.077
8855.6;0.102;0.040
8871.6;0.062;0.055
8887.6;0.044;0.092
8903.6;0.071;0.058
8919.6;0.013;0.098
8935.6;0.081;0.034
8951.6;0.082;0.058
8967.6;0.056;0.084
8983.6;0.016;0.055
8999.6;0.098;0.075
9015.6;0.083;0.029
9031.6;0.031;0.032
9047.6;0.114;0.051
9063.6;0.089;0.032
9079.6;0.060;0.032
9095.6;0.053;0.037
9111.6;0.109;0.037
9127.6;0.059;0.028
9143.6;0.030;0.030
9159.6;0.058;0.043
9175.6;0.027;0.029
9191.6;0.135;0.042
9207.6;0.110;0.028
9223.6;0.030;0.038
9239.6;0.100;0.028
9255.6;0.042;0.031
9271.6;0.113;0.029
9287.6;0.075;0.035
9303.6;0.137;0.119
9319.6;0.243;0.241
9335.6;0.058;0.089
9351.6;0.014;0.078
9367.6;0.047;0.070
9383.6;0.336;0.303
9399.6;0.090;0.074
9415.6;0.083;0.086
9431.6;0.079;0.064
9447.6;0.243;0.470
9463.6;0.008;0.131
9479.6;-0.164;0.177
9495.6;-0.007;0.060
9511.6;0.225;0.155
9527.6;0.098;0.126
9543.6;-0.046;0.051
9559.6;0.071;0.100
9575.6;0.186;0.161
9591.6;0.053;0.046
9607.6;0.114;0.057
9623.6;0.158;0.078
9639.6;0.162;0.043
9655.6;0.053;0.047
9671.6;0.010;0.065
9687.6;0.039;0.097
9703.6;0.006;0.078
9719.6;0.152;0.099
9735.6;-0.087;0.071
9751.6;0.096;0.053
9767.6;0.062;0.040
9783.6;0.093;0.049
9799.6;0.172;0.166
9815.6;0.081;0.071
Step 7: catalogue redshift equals 1.318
